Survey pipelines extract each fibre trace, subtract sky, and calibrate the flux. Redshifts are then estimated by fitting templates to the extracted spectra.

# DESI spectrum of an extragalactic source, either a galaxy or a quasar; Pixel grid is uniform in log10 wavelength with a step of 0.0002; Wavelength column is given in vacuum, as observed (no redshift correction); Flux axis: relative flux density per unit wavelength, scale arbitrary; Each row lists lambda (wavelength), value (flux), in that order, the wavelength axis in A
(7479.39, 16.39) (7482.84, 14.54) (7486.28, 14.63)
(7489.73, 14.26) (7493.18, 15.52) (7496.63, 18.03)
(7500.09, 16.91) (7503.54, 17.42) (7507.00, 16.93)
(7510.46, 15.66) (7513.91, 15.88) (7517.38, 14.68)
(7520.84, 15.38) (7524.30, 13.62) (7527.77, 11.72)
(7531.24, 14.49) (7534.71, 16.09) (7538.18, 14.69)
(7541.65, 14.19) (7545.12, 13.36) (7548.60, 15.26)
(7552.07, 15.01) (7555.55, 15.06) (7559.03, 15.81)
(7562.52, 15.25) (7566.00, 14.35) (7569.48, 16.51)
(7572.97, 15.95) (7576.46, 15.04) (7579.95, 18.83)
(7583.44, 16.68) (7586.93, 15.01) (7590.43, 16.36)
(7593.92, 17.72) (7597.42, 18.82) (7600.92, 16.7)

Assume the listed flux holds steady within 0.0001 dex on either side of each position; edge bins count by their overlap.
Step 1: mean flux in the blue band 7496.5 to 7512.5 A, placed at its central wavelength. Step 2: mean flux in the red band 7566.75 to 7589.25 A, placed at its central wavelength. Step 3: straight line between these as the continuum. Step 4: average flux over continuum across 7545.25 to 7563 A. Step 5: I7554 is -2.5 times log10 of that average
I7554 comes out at 0.09 mag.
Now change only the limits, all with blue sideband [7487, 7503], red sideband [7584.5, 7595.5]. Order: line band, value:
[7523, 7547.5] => 0.158 mag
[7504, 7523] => 0.030 mag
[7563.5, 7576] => 0.054 mag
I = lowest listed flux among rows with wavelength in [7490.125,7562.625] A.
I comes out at 11.72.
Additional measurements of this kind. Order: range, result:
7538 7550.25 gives 13.36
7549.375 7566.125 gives 14.35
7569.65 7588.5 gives 15.01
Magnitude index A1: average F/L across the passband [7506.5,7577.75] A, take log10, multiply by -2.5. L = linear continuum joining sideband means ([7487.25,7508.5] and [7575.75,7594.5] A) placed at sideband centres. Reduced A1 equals 0.11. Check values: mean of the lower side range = 16.4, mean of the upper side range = 16.6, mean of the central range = 15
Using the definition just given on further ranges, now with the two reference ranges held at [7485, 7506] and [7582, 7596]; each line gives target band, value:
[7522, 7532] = 0.22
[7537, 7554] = 0.13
